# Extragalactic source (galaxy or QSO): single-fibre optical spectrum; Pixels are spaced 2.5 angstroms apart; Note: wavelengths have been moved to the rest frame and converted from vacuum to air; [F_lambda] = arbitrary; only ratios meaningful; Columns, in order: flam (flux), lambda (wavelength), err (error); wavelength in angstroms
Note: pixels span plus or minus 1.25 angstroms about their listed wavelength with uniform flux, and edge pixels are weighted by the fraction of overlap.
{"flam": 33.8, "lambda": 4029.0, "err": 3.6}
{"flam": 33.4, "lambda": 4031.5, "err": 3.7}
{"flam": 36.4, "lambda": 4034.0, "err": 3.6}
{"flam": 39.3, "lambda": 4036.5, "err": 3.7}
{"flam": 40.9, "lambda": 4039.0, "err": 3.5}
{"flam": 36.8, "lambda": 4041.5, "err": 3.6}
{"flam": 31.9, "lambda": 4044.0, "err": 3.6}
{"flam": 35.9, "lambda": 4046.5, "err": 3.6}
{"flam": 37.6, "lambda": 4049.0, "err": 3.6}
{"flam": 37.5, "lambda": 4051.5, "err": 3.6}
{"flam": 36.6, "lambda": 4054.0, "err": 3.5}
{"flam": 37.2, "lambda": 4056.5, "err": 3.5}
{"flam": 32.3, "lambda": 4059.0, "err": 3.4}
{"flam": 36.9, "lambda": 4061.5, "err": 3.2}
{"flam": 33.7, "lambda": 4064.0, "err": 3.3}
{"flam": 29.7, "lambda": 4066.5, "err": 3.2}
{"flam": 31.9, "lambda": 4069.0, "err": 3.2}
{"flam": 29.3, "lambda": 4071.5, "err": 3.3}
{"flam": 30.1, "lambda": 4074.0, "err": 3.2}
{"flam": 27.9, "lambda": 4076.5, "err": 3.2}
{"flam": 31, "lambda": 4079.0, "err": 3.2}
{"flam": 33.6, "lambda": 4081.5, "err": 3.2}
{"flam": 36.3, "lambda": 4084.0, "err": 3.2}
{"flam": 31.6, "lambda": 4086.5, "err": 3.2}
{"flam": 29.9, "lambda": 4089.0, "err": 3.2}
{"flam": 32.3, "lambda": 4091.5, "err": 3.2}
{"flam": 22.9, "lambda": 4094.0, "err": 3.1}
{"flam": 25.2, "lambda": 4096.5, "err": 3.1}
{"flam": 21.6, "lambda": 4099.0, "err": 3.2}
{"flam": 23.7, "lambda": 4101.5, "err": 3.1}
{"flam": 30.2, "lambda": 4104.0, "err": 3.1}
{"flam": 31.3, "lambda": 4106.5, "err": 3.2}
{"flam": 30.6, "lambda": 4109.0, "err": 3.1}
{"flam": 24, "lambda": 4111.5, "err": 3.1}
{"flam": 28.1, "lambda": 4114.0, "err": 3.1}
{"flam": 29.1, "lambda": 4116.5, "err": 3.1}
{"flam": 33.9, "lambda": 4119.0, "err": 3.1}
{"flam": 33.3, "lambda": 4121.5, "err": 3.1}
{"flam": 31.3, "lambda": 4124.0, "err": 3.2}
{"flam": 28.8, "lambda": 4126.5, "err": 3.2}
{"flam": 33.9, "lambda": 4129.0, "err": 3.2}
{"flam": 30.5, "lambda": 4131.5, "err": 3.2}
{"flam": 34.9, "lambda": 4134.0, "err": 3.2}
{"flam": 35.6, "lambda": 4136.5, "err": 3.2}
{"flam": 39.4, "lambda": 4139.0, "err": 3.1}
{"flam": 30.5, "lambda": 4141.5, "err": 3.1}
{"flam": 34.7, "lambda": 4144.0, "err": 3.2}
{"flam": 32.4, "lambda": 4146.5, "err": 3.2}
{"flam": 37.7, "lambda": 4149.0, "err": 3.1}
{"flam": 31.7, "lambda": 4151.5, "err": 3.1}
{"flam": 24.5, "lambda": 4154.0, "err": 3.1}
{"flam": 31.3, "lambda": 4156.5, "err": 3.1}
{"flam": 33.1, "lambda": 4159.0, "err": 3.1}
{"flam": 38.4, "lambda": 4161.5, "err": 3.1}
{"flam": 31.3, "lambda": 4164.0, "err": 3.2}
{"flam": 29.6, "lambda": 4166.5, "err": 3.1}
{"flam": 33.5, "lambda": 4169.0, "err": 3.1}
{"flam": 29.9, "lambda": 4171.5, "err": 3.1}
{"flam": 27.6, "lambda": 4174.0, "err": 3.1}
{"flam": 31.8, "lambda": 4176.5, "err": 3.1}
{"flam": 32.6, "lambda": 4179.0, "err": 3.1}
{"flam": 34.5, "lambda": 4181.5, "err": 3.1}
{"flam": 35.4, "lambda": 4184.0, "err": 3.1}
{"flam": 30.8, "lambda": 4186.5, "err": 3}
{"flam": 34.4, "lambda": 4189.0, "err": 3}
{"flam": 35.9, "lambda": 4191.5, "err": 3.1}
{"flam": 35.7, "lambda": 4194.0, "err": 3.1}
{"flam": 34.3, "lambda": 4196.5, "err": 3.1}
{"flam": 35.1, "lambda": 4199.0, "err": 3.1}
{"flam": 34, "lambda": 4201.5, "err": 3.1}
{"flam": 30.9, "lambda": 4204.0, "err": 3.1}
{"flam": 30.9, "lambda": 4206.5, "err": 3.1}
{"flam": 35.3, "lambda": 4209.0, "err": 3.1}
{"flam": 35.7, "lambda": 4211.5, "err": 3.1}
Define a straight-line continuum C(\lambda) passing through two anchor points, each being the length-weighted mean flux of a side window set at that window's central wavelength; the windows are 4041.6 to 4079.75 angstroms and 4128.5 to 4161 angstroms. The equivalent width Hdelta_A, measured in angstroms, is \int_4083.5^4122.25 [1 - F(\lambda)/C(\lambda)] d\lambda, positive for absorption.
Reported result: 5.2 angstroms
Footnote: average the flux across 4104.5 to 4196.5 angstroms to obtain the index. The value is 32.3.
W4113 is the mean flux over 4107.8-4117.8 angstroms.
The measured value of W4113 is 28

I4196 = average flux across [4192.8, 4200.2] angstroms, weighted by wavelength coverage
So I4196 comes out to 35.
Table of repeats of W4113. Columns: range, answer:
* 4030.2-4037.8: 36.4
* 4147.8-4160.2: 31.6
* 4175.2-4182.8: 32.9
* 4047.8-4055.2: 37.2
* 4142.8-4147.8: 33.6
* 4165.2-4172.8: 31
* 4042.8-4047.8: 34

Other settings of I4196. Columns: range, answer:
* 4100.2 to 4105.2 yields 26.9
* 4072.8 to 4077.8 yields 29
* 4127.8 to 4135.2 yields 33.1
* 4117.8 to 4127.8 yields 31.8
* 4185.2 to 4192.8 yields 33.7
